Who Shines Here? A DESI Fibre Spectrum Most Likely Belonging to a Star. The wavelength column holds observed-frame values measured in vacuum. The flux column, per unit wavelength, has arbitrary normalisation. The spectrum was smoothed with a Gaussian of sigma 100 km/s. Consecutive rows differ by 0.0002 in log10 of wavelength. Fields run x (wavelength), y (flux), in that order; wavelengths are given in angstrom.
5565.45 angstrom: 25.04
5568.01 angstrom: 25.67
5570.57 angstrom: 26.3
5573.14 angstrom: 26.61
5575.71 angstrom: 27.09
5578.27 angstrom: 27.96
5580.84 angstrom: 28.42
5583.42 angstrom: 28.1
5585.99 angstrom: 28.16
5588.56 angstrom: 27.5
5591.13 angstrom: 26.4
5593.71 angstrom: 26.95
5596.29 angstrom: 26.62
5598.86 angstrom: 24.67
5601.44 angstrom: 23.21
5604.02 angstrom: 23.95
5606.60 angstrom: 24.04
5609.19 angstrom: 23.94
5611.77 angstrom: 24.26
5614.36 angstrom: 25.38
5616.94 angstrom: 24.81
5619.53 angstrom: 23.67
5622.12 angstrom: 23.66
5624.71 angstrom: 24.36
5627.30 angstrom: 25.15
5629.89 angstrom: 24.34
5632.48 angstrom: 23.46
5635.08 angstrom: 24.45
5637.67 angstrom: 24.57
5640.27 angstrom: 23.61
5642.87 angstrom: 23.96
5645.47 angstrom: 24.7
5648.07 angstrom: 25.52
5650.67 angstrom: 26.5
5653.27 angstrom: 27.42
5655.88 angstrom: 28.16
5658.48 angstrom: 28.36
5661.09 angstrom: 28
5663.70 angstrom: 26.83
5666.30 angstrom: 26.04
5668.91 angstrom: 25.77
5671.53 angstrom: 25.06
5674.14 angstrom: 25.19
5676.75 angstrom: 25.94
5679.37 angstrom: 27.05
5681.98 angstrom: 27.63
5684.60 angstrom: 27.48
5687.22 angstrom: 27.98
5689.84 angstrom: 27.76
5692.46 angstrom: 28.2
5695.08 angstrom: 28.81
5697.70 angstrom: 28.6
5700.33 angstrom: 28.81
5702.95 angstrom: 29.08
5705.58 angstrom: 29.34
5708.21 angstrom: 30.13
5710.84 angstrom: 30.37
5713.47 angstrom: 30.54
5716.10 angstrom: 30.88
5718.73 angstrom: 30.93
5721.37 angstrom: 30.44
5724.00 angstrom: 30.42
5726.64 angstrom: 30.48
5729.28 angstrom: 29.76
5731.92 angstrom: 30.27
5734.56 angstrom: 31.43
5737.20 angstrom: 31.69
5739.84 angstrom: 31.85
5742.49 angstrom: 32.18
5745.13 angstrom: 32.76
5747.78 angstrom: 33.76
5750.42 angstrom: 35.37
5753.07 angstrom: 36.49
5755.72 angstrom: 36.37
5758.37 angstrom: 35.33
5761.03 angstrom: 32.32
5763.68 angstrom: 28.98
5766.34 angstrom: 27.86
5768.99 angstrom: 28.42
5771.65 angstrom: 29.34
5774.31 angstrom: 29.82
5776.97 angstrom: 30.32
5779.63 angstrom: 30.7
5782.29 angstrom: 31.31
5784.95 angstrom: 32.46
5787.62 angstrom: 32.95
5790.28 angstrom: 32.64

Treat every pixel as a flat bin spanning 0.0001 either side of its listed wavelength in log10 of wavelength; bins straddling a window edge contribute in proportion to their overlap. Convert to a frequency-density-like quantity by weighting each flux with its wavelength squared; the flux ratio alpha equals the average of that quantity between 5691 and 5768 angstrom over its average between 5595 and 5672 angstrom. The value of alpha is 1.3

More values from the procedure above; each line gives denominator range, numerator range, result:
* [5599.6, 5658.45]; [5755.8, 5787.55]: 1.31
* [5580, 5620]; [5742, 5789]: 1.33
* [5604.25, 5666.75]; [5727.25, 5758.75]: 1.36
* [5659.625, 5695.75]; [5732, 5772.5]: 1.23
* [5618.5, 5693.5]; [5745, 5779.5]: 1.28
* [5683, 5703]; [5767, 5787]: 1.11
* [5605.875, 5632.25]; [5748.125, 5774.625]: 1.39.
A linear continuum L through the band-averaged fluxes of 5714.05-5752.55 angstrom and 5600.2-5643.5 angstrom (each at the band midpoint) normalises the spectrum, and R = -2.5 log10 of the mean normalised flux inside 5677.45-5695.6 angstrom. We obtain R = 0.03 mag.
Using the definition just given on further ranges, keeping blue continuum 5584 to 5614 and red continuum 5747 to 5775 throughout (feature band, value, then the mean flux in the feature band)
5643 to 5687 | 0.07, 26.6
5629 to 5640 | 0.12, 24.1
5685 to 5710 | 0.03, 28.7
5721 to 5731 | 0.02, 30.3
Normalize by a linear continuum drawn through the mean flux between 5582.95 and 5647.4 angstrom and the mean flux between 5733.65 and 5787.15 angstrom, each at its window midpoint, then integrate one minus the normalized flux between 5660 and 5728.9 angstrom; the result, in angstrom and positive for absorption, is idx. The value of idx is 0.92 angstrom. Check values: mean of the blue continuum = 24.9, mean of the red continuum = 32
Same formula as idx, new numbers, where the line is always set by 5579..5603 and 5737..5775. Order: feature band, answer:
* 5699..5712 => 0.4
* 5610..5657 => 5.4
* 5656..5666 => 0.5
